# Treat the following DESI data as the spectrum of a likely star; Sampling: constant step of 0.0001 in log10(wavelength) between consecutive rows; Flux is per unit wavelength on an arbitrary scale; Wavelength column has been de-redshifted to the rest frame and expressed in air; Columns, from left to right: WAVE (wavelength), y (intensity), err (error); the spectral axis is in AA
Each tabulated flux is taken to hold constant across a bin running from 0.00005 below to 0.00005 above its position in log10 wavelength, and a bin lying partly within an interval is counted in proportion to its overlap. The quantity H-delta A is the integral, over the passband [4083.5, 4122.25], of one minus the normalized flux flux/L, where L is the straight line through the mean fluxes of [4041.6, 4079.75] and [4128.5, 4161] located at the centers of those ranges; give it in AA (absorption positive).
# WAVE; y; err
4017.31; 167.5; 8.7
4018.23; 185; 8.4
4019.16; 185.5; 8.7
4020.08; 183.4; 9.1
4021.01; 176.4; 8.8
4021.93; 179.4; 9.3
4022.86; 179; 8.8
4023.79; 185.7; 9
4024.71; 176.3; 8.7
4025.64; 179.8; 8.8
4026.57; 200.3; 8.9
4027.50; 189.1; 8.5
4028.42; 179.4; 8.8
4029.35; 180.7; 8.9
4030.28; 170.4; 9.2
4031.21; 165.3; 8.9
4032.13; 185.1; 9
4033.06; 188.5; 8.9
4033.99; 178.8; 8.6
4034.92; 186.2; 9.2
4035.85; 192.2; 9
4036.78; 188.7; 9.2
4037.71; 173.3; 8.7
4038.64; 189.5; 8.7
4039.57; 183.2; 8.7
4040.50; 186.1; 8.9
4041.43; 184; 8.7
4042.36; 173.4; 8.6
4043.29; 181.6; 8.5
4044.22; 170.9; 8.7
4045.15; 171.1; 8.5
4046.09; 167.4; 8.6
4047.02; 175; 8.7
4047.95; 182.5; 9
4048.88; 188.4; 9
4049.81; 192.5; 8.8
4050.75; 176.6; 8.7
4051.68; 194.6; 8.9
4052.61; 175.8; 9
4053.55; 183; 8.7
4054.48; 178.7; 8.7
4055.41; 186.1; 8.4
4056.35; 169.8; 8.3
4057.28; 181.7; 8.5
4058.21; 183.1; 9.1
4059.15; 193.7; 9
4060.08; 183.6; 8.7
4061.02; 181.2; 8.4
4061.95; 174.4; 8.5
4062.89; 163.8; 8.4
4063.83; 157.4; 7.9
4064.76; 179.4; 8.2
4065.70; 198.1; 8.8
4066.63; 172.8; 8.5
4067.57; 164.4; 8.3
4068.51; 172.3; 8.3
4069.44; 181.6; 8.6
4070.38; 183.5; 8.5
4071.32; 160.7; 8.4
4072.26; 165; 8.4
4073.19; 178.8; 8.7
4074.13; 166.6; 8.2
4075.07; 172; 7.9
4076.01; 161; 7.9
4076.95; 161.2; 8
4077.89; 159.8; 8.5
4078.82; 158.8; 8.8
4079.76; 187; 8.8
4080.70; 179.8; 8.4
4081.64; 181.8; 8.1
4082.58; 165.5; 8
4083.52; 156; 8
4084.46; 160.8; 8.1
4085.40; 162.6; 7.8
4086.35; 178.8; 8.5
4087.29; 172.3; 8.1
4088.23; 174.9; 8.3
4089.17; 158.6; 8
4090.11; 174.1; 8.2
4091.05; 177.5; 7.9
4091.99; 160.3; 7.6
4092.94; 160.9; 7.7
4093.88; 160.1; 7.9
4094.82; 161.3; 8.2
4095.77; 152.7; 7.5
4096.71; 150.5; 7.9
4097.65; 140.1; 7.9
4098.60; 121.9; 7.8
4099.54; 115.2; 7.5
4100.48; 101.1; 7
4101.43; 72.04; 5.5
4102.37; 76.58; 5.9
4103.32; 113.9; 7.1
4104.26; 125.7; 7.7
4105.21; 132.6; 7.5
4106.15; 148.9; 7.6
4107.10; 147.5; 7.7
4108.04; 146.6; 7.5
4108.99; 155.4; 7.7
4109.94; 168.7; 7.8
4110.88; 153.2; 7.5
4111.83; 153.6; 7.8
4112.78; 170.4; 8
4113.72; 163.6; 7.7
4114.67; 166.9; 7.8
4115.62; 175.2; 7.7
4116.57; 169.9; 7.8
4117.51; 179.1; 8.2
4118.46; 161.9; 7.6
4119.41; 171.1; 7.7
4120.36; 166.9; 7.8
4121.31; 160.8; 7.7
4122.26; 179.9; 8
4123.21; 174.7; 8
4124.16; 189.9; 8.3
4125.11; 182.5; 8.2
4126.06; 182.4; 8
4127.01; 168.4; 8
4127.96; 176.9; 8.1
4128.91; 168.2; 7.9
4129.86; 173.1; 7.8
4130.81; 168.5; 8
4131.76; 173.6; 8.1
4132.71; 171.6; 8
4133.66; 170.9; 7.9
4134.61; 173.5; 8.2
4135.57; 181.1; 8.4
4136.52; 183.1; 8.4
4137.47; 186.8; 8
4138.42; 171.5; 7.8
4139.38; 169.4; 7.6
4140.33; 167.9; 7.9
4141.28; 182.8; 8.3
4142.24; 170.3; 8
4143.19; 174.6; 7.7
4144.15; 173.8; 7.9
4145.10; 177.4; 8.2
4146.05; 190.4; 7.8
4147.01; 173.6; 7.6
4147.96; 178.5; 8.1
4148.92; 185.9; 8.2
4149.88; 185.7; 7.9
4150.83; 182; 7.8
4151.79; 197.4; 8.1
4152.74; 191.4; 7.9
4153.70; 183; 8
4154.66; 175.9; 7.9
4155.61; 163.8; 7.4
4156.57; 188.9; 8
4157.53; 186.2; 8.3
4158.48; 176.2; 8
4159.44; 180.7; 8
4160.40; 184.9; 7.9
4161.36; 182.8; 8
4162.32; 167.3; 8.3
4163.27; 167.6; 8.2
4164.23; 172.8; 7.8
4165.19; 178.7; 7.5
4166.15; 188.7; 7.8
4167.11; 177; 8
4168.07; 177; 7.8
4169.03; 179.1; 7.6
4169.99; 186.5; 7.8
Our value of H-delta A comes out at 5.5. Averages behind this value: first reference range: 176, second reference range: 178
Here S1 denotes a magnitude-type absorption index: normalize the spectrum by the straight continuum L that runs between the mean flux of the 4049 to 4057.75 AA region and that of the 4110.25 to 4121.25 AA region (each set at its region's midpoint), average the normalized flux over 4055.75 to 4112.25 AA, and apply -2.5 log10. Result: 0.10 mag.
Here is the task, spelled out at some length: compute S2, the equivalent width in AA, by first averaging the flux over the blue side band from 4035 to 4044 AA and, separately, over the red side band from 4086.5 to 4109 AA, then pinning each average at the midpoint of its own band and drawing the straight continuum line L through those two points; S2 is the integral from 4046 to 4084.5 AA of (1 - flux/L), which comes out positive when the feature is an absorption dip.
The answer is -2.4 AA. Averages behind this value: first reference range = 183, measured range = 175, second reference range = 142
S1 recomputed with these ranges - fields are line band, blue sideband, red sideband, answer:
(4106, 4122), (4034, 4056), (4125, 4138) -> 0.090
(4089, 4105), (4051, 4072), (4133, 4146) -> 0.286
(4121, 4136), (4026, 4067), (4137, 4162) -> 0.032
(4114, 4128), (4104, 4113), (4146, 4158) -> -0.090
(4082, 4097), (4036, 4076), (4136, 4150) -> 0.086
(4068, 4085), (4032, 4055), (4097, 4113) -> -0.099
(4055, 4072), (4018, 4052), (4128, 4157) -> 0.023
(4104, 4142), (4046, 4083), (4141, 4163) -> 0.068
